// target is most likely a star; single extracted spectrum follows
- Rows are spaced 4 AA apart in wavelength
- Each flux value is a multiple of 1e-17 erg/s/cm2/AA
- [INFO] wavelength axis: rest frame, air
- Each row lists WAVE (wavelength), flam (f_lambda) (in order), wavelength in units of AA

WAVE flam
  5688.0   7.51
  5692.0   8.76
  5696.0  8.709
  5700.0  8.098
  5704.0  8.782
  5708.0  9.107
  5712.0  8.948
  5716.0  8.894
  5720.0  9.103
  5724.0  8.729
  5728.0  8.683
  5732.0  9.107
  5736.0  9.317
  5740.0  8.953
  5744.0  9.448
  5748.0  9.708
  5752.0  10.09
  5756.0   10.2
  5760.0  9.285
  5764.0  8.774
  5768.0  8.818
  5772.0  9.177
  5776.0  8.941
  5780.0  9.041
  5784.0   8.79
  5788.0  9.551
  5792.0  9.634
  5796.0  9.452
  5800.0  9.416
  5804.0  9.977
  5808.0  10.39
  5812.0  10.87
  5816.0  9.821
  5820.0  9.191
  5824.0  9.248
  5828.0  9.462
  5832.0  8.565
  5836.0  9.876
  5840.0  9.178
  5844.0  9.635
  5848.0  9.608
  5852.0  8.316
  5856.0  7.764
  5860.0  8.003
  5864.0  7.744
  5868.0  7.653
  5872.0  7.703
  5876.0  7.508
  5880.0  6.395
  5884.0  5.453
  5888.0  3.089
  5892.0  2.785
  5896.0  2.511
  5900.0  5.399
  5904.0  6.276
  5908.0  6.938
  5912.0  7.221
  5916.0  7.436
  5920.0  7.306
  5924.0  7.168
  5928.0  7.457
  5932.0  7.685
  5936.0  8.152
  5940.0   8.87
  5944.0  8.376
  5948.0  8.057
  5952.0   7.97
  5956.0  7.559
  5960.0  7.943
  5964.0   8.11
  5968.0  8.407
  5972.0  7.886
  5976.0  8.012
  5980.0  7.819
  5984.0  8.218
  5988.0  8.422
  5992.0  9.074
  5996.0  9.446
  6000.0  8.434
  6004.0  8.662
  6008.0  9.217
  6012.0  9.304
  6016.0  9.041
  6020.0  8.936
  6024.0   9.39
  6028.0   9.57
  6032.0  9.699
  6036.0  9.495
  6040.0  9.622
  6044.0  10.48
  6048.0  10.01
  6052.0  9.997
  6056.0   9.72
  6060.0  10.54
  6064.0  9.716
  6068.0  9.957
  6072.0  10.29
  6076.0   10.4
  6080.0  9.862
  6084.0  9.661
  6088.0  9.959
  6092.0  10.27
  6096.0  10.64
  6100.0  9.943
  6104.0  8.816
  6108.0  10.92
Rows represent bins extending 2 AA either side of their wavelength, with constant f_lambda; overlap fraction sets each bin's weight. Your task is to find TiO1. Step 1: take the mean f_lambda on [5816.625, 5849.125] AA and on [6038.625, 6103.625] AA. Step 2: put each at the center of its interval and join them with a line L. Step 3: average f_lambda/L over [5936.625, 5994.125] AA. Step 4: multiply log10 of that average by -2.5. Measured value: 0.19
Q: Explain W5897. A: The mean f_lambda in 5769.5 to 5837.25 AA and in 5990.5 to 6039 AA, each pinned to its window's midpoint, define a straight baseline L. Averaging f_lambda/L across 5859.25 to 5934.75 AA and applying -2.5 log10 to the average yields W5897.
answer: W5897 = 0.41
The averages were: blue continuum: 9.49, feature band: 6.4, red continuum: 9.2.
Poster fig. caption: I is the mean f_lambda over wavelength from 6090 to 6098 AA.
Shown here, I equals 10.5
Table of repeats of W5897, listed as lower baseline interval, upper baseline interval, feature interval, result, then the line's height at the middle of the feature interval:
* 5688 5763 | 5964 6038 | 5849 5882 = 0.16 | 8.94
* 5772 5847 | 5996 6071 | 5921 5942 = 0.21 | 9.53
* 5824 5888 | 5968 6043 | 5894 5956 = 0.19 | 8.45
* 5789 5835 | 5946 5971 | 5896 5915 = 0.37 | 8.6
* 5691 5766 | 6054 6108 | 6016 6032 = 0.06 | 9.87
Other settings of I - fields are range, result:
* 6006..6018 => 9.19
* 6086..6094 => 10.1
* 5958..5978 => 8.07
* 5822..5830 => 9.36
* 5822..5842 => 9.27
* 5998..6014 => 8.9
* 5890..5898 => 2.65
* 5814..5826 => 9.42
